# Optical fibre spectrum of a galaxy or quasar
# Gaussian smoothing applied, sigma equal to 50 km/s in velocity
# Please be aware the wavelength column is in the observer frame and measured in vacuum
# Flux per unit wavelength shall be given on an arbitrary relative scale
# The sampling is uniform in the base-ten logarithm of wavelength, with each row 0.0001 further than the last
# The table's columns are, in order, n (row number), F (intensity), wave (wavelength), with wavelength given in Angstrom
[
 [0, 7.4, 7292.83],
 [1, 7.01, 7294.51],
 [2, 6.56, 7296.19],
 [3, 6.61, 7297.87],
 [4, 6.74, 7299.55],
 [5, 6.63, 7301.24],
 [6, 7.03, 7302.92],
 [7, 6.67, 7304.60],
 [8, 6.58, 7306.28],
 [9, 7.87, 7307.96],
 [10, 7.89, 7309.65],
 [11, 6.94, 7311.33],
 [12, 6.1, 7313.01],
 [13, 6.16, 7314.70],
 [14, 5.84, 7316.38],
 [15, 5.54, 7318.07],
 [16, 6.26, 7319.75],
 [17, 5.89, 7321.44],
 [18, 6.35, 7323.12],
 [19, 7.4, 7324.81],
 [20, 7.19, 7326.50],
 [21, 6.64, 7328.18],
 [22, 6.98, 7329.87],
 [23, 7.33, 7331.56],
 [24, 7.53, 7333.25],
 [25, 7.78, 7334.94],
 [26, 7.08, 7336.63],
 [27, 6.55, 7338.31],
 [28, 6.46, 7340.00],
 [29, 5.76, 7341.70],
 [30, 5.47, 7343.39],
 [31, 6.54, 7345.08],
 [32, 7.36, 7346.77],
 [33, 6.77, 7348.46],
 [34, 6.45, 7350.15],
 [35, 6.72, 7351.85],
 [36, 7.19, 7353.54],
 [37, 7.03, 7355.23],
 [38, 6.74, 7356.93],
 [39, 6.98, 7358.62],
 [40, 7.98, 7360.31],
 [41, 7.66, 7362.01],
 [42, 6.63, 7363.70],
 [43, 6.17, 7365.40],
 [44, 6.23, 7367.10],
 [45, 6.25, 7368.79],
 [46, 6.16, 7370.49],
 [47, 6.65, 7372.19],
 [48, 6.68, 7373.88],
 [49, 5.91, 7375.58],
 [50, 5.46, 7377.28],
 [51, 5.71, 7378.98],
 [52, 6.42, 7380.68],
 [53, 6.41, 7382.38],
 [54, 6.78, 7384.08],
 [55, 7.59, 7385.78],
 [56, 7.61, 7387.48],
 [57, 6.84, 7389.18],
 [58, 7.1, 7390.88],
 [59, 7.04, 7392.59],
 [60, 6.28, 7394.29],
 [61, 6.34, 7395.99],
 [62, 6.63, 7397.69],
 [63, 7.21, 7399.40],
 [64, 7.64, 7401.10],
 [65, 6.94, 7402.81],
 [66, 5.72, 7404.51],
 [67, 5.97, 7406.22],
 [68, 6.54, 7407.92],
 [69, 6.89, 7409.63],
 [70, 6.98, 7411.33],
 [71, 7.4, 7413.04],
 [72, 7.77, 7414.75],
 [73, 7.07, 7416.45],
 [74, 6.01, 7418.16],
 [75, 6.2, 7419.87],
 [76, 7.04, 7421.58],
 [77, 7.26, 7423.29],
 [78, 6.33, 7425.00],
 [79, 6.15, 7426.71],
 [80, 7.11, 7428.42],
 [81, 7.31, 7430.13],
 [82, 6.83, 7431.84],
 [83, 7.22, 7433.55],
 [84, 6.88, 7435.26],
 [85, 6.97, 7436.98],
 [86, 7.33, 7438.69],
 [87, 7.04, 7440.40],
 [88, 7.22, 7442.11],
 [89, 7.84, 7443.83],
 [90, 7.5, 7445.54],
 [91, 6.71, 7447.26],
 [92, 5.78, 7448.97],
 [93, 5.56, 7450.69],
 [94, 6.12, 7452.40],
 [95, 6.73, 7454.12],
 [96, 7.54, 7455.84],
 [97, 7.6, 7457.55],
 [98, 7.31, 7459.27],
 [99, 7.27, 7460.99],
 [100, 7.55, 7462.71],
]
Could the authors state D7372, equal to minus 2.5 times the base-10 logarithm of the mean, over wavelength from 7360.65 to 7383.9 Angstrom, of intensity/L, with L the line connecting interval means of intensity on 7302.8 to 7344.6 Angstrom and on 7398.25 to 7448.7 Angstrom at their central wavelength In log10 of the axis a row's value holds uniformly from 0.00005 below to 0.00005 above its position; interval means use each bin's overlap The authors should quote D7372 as 0.07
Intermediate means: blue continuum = 6.68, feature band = 6.38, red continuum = 6.92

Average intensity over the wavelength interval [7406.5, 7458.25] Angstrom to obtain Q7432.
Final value 6.89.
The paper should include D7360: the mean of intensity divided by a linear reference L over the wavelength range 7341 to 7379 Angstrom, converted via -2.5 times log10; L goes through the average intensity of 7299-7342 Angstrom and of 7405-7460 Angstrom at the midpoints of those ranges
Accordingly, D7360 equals 0.037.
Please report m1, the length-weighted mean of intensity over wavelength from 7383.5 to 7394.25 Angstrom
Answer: 7.1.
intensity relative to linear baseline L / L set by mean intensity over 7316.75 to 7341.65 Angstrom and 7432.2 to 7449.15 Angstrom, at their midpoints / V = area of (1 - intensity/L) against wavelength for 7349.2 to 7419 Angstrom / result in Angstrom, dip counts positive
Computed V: 1.9 Angstrom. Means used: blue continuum 6.73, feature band 6.73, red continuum 7.09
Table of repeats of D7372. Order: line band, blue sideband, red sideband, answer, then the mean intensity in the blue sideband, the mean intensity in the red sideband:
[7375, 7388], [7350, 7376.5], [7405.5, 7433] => 0.05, 6.72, 6.81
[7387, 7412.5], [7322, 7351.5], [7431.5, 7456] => 0.01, 6.79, 6.87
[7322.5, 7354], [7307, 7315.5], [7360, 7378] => -0.01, 6.99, 6.49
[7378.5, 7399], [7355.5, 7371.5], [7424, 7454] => 0.00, 6.76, 6.82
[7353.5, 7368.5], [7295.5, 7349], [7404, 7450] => -0.03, 6.7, 6.86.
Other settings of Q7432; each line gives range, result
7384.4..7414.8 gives 6.89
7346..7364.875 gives 7.03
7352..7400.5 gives 6.71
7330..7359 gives 6.81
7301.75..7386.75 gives 6.68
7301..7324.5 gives 6.57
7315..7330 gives 6.42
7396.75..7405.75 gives 6.78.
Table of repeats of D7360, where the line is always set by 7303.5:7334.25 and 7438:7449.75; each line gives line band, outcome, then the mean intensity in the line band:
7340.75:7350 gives 0.07 mag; 6.38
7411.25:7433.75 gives 0.02 mag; 6.89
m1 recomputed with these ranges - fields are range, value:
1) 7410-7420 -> 6.96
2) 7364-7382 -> 6.18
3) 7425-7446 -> 7.08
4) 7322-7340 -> 7.04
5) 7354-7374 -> 6.78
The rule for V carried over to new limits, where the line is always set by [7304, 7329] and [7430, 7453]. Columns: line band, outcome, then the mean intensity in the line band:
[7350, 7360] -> -0.36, 6.94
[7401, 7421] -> 0.24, 6.73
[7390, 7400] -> 0.04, 6.75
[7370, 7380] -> 0.95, 6.1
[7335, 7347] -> 0.31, 6.5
